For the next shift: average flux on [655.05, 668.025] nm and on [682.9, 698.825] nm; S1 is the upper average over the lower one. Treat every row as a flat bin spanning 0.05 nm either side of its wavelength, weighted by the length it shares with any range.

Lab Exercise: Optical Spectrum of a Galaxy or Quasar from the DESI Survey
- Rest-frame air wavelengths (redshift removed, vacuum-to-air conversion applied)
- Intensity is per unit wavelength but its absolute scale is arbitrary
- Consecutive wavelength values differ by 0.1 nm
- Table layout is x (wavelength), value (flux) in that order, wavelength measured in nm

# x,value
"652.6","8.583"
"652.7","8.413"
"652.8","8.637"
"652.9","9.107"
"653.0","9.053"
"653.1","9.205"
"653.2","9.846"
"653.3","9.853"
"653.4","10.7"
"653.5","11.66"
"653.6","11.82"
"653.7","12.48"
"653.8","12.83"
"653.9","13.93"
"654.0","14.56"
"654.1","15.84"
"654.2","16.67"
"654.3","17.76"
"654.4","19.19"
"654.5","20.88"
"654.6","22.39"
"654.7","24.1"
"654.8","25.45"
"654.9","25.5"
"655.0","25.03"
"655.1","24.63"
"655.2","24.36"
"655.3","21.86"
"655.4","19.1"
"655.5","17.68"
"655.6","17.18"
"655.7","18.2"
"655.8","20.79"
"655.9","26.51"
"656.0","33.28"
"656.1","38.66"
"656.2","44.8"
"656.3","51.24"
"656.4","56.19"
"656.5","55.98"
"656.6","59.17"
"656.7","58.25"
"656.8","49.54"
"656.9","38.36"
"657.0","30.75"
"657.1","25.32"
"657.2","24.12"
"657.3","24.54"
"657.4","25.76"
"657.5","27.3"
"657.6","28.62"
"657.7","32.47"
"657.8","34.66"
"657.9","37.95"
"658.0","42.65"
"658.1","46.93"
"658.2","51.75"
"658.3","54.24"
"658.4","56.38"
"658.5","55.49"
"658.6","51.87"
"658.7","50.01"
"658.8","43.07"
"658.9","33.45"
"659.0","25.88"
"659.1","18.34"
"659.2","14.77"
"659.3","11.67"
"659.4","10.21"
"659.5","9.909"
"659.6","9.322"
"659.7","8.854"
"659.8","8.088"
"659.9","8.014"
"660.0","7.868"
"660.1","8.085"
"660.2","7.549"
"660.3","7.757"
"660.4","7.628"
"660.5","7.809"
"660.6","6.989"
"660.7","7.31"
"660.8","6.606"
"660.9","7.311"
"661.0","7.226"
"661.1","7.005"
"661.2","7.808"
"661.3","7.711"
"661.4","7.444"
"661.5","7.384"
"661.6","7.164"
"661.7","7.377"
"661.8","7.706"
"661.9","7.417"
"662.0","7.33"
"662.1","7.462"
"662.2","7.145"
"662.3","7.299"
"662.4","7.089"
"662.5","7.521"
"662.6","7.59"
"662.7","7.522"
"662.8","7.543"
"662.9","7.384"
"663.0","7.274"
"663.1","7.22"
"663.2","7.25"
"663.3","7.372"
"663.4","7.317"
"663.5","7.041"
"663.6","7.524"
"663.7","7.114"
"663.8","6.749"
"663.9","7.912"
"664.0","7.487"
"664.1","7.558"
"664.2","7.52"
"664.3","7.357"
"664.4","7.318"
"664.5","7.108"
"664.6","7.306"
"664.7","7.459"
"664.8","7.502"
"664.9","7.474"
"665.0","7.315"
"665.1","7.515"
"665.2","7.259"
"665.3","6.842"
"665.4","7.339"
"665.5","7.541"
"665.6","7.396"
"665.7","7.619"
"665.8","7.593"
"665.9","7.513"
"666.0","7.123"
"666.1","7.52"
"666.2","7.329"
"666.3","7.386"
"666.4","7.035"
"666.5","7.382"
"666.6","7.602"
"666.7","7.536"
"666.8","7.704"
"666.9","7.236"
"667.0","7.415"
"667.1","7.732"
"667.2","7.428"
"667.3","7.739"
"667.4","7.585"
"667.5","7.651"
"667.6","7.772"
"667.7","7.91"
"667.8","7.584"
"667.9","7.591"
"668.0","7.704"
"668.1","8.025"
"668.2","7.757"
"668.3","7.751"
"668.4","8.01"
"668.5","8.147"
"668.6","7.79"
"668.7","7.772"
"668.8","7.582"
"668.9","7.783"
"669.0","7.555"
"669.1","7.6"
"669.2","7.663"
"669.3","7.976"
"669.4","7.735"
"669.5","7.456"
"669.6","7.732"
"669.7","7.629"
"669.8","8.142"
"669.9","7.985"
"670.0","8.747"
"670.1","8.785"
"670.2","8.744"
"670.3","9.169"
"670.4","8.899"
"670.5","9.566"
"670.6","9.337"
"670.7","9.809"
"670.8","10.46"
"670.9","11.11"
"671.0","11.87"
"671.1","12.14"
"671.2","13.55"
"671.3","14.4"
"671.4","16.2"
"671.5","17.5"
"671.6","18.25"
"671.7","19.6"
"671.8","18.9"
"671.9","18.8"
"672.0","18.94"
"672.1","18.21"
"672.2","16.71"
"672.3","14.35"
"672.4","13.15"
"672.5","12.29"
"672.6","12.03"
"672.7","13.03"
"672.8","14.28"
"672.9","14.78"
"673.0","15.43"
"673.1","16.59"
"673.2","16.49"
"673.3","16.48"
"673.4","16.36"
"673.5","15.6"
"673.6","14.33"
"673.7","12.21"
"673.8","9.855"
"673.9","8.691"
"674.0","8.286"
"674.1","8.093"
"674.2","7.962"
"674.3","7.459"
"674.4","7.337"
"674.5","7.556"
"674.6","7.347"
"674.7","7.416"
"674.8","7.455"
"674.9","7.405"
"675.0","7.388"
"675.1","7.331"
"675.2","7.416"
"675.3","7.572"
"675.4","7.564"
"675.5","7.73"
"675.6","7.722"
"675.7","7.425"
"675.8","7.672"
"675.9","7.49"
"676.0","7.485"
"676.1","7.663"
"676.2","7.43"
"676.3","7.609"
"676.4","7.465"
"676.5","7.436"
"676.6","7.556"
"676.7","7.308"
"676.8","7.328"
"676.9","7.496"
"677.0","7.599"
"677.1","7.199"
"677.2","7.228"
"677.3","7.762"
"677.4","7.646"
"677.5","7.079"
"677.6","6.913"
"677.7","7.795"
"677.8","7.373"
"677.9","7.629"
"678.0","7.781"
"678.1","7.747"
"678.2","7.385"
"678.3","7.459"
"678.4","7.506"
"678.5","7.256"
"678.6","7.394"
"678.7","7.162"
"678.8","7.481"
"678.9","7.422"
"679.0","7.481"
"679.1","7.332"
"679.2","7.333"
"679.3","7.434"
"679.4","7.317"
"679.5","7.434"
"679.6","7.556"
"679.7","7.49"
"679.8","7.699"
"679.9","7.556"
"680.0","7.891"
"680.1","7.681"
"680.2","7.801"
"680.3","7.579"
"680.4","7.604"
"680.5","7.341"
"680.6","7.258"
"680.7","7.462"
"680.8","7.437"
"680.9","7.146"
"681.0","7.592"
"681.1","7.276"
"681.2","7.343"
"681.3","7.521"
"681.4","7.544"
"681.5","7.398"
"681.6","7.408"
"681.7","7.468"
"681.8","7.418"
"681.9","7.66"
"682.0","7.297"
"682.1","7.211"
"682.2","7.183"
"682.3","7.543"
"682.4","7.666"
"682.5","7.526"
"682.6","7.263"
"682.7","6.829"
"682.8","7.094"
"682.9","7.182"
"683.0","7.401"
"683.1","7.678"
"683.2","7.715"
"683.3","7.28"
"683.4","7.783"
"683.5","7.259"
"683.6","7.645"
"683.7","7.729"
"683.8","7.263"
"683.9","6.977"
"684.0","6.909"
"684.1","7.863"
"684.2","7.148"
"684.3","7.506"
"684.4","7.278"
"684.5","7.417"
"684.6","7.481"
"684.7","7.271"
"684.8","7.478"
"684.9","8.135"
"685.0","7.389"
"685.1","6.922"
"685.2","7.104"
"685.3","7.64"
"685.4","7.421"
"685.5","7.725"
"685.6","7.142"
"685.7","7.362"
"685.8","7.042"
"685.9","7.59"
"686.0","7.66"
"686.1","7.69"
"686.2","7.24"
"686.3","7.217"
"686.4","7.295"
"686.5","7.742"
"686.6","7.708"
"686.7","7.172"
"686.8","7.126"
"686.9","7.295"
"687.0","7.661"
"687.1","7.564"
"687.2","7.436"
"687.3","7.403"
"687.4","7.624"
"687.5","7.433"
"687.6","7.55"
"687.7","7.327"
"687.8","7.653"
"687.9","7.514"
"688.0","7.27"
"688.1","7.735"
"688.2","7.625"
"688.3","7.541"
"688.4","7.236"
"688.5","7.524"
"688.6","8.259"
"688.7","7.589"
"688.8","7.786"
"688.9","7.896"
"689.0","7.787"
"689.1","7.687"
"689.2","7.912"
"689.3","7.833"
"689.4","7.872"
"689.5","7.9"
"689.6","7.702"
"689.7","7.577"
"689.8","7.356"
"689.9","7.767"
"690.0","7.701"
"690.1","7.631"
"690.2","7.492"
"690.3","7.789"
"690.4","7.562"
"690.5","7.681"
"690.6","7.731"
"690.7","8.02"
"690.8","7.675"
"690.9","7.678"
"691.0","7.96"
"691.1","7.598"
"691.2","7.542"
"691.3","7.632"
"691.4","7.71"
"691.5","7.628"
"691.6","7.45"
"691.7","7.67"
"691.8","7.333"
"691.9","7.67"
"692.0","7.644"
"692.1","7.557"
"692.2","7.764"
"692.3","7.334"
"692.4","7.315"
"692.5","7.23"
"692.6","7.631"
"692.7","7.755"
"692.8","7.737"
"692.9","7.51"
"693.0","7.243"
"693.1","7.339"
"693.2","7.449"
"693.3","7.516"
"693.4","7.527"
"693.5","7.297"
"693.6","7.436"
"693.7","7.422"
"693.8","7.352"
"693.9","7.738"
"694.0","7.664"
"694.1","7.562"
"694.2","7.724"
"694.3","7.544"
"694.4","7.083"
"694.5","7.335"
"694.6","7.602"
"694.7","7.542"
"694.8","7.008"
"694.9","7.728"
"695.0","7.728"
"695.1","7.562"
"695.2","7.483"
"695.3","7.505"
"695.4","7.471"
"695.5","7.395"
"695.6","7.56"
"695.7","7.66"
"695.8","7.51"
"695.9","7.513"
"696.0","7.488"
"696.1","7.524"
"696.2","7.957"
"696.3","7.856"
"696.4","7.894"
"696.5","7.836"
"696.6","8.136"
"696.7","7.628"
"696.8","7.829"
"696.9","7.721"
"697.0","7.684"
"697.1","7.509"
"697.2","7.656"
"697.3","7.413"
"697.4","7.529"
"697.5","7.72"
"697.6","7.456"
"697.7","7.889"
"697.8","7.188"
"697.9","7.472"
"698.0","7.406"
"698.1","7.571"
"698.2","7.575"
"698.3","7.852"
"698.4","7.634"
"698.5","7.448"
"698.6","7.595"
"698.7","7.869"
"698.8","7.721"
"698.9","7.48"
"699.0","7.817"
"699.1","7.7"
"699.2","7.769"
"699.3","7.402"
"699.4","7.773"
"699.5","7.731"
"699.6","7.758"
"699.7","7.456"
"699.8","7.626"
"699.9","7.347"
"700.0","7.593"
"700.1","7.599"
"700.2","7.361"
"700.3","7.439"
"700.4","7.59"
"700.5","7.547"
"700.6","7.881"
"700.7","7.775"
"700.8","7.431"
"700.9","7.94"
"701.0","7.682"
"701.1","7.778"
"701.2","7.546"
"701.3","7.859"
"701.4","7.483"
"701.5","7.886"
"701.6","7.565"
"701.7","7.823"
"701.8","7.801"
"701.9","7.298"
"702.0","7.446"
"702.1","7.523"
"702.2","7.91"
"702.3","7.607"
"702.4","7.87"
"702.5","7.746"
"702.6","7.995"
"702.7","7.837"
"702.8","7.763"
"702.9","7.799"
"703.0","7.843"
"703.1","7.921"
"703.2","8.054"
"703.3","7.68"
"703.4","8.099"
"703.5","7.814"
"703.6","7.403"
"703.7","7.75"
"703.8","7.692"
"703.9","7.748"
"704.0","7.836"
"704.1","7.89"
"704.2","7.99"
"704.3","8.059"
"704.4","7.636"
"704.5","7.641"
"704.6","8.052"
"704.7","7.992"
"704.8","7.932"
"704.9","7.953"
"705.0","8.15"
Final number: 0.4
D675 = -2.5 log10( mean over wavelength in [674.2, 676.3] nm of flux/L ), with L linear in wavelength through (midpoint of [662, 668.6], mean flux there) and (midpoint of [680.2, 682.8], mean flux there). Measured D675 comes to -0.01 mag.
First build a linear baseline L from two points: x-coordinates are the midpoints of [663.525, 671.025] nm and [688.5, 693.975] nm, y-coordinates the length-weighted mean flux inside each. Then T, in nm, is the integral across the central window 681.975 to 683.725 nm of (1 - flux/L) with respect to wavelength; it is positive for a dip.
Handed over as 0.069 nm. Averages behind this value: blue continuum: 7.85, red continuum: 7.63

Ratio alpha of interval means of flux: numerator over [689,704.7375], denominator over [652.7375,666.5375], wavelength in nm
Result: 0.44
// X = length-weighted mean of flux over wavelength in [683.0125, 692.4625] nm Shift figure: 7.54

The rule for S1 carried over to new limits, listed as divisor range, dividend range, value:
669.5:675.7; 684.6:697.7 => 0.66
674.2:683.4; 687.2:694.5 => 1.02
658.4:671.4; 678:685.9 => 0.75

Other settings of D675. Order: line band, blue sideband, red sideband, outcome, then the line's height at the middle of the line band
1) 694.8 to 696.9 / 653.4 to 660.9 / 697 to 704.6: 0.262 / 9.75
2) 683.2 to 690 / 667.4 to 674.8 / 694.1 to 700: 0.188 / 8.94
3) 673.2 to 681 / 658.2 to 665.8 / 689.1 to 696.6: 0.228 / 9.95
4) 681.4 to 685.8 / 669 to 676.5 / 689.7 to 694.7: 0.214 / 9.01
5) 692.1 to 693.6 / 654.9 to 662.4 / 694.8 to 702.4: 0.314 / 9.98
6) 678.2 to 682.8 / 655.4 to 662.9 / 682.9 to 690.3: 0.414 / 10.9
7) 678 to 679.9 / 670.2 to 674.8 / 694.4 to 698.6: 0.462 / 11.4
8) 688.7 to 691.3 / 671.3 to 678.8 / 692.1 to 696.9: 0.063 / 8.18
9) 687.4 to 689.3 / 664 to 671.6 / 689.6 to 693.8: 0.008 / 7.69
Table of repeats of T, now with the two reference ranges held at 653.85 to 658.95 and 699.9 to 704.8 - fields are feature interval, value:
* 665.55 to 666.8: 0.92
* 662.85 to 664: 0.86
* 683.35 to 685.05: 0.99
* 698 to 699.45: 0.31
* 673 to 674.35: 0.65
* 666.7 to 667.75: 0.76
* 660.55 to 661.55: 0.76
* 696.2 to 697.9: 0.48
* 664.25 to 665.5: 0.93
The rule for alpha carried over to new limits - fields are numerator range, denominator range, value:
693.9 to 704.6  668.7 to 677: 0.73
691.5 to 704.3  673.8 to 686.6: 1.02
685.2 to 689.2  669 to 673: 0.62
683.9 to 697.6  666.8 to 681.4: 0.82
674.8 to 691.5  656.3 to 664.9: 0.40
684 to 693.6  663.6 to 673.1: 0.79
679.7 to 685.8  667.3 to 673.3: 0.67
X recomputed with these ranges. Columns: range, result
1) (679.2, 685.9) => 7.43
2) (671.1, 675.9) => 12.1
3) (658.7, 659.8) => 19.5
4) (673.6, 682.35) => 7.62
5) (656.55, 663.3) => 20.1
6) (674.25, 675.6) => 7.47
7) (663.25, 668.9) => 7.5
